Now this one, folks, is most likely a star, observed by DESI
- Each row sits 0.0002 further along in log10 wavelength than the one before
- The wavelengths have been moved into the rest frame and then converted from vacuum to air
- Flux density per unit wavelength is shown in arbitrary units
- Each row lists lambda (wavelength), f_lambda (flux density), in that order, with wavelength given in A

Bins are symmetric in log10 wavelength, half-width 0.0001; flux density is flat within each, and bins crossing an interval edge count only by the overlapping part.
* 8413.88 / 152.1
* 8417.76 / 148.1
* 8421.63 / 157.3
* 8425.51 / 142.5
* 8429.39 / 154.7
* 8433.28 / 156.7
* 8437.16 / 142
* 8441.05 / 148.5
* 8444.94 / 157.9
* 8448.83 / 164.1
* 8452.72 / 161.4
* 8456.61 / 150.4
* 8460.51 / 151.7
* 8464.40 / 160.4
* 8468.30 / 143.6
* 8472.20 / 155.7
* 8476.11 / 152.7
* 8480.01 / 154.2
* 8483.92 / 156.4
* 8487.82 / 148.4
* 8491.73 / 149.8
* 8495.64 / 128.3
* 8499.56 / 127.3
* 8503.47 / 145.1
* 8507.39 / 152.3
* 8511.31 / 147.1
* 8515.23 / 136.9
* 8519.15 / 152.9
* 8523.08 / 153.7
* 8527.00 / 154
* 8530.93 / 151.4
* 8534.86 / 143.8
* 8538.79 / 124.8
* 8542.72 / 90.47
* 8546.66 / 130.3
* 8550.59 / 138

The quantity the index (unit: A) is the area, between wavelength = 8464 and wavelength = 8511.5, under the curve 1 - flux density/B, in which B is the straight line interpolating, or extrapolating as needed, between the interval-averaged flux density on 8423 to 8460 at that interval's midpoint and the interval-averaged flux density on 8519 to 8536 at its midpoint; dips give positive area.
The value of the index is 1.5 A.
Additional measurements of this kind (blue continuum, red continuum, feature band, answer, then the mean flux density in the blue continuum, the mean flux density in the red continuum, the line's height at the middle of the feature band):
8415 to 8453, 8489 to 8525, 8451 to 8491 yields -1.4 A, 153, 144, 148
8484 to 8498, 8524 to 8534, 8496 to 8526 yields 0.7 A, 144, 152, 148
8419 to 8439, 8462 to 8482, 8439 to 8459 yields -0.6 A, 151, 153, 152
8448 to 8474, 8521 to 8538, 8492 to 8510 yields 1.4 A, 155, 149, 151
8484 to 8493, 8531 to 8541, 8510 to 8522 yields -0.3 A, 151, 137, 142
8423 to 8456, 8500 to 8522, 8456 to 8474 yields -0.2 A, 153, 146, 151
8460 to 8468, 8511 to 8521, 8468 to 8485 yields -0.1 A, 154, 145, 152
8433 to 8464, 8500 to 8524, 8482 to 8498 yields 0.4 A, 154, 146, 149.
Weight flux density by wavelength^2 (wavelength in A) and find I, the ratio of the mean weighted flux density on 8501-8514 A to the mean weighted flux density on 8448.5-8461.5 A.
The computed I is 0.95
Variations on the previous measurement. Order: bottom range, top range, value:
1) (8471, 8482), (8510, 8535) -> 0.98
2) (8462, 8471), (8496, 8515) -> 0.93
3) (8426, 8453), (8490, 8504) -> 0.90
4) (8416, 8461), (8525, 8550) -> 0.89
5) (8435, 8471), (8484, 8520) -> 0.95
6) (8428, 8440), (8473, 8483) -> 1.03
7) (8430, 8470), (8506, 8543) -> 0.95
